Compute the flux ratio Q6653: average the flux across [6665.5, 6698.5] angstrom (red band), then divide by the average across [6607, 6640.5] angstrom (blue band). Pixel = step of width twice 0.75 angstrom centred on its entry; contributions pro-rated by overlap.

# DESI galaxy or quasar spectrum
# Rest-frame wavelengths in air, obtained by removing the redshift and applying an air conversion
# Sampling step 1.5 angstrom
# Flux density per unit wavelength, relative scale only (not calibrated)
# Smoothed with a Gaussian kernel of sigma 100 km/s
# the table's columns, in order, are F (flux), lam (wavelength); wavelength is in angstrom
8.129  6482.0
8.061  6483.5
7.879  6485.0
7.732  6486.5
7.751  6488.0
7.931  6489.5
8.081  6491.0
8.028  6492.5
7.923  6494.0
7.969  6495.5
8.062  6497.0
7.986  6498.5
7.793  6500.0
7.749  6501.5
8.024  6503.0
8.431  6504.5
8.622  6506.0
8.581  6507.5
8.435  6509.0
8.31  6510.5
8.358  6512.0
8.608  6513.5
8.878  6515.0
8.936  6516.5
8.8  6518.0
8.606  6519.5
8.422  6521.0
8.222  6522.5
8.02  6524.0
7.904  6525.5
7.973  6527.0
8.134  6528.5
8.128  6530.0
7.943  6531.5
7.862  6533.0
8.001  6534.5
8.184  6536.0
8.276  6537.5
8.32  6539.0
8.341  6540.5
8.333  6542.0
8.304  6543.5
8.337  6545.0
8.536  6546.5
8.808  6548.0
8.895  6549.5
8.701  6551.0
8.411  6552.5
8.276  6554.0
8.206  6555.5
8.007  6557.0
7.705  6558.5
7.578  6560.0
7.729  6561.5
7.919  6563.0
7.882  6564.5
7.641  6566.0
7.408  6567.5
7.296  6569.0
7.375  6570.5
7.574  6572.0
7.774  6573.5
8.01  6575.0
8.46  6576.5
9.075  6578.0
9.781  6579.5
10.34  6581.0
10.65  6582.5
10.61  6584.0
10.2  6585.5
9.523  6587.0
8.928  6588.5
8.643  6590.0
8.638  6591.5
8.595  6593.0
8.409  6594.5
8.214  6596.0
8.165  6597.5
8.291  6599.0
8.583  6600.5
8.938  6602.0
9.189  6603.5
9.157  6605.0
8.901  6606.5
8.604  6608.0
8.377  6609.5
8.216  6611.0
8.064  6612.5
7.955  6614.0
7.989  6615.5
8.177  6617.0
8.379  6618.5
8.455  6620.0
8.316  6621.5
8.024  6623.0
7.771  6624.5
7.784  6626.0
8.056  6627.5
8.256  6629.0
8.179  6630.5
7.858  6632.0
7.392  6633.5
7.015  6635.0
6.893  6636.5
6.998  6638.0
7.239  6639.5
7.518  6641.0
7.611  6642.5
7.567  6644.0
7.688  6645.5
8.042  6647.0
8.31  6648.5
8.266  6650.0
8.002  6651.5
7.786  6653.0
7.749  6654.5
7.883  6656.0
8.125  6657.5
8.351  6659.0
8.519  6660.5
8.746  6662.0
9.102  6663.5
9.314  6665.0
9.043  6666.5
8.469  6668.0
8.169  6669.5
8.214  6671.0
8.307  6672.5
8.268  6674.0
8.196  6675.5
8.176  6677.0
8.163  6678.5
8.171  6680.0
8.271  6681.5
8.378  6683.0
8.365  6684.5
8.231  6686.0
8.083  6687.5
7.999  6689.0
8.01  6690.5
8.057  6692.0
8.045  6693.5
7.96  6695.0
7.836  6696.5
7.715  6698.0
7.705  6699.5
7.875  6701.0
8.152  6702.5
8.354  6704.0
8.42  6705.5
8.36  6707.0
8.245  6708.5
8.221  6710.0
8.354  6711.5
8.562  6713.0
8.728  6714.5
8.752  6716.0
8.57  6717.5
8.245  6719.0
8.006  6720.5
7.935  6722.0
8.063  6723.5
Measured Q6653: 1.0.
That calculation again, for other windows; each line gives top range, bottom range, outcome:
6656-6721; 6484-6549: 1.01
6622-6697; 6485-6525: 0.98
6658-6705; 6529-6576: 1.03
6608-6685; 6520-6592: 0.96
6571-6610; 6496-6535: 1.08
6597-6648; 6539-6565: 0.98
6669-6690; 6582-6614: 0.93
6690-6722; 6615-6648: 1.05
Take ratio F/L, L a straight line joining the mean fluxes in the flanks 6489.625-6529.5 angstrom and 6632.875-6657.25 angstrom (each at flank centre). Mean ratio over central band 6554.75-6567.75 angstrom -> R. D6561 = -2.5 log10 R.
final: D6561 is 0.03 mag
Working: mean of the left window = 8.26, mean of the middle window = 7.8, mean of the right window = 7.63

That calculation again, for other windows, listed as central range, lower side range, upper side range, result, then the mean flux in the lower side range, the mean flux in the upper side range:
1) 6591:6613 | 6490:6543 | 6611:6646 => -0.087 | 8.23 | 7.8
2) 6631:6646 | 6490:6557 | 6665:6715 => 0.120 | 8.28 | 8.23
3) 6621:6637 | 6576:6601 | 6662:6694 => 0.131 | 9.14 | 8.35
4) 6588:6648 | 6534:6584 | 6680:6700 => 0.012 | 8.34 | 8.06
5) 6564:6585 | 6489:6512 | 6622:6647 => -0.097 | 8.14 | 7.64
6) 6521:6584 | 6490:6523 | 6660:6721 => 0.003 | 8.31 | 8.3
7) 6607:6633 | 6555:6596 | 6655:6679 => 0.043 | 8.51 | 8.44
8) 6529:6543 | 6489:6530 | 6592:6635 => 0.013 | 8.25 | 8.28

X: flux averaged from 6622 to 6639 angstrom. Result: 7.66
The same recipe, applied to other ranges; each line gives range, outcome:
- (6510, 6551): 8.36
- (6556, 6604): 8.53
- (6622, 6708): 8.05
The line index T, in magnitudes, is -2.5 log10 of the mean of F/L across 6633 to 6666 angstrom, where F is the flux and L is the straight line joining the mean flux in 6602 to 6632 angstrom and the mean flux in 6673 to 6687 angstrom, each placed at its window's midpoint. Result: 0.05 mag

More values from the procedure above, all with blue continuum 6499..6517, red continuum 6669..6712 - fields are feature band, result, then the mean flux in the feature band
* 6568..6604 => -0.06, 8.79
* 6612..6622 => 0.01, 8.19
